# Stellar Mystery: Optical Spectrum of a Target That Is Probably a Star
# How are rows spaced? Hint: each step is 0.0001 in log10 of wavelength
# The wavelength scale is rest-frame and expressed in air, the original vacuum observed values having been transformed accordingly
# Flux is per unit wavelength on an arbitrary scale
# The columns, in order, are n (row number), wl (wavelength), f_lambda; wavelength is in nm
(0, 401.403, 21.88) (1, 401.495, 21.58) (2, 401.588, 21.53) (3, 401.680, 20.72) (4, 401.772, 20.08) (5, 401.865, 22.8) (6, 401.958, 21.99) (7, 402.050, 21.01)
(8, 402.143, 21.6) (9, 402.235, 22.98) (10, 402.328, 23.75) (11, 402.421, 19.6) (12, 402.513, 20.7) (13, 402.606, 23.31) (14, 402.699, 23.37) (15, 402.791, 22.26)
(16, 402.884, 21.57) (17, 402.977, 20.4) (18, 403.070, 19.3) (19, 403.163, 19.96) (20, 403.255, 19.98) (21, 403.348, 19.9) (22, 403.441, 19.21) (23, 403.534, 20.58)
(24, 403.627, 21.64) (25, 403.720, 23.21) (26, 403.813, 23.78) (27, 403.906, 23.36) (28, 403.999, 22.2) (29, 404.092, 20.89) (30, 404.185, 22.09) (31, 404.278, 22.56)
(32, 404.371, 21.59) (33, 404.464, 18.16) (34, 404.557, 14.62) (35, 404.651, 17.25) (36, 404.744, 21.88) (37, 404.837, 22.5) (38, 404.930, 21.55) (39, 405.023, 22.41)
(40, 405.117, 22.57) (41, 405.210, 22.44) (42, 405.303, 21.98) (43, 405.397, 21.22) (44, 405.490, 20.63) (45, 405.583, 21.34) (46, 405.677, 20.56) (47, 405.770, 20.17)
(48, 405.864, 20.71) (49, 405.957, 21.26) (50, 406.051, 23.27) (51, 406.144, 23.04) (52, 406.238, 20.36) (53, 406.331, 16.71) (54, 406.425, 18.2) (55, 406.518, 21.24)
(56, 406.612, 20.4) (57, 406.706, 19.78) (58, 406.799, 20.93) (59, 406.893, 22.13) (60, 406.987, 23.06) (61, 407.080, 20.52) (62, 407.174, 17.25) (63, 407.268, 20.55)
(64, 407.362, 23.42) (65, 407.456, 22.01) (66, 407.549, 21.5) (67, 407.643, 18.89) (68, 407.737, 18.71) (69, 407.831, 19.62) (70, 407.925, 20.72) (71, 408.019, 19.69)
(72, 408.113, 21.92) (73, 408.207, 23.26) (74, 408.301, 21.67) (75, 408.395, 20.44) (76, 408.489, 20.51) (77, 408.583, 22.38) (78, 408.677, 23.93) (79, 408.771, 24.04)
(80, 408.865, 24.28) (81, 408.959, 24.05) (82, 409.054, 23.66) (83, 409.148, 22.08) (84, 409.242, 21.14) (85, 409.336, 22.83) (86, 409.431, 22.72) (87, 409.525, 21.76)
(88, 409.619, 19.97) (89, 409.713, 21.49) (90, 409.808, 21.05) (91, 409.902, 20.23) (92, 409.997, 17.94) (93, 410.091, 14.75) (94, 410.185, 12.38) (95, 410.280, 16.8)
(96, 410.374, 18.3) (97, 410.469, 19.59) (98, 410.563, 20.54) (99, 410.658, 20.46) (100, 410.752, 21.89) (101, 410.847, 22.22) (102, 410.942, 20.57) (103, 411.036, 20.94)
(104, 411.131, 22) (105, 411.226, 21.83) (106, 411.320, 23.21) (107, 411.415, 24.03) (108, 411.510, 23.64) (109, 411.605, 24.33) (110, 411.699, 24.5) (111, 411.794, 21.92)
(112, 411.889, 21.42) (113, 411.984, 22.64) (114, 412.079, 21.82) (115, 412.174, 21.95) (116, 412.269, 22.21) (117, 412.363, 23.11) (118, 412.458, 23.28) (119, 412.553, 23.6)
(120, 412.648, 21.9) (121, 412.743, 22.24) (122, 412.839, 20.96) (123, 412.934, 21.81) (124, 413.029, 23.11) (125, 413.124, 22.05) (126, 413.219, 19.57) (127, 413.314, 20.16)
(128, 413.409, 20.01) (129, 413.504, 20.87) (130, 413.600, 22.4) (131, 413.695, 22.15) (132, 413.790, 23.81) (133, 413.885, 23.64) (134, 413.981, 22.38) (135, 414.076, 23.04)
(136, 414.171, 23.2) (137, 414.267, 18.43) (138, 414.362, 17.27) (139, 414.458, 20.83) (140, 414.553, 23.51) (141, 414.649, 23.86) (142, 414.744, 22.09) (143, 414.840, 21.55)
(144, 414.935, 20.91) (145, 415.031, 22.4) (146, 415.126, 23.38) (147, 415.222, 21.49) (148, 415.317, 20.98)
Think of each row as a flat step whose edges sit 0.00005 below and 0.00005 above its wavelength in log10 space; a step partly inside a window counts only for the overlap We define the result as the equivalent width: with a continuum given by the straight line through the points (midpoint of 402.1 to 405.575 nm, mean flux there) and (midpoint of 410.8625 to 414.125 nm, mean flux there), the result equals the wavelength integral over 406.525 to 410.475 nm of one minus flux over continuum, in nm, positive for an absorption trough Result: 0.18 nm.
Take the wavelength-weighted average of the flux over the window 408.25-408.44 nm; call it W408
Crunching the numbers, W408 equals 21.1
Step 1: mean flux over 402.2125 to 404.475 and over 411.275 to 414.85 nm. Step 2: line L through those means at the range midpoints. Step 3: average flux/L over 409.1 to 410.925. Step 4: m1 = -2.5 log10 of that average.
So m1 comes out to 0.11 mag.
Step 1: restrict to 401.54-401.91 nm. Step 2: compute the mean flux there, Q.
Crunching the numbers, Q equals 21.3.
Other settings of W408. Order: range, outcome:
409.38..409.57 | 22.2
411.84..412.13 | 21.9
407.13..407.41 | 20.4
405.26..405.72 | 21.1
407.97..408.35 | 21.6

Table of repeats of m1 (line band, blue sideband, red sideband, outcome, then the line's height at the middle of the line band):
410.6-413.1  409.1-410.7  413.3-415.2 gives -0.09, 20.6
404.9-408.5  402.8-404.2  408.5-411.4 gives 0.01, 21.1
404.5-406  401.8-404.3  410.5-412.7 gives 0.05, 21.8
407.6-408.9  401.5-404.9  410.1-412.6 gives 0.00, 21.3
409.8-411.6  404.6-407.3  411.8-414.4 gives 0.07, 21.5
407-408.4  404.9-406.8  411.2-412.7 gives 0.04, 21.6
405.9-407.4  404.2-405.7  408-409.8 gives 0.04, 21.4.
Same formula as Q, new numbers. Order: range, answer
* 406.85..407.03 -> 22.6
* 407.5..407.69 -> 20.3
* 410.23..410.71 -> 19.1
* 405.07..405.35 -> 22.3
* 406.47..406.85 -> 20.6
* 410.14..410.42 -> 15.8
